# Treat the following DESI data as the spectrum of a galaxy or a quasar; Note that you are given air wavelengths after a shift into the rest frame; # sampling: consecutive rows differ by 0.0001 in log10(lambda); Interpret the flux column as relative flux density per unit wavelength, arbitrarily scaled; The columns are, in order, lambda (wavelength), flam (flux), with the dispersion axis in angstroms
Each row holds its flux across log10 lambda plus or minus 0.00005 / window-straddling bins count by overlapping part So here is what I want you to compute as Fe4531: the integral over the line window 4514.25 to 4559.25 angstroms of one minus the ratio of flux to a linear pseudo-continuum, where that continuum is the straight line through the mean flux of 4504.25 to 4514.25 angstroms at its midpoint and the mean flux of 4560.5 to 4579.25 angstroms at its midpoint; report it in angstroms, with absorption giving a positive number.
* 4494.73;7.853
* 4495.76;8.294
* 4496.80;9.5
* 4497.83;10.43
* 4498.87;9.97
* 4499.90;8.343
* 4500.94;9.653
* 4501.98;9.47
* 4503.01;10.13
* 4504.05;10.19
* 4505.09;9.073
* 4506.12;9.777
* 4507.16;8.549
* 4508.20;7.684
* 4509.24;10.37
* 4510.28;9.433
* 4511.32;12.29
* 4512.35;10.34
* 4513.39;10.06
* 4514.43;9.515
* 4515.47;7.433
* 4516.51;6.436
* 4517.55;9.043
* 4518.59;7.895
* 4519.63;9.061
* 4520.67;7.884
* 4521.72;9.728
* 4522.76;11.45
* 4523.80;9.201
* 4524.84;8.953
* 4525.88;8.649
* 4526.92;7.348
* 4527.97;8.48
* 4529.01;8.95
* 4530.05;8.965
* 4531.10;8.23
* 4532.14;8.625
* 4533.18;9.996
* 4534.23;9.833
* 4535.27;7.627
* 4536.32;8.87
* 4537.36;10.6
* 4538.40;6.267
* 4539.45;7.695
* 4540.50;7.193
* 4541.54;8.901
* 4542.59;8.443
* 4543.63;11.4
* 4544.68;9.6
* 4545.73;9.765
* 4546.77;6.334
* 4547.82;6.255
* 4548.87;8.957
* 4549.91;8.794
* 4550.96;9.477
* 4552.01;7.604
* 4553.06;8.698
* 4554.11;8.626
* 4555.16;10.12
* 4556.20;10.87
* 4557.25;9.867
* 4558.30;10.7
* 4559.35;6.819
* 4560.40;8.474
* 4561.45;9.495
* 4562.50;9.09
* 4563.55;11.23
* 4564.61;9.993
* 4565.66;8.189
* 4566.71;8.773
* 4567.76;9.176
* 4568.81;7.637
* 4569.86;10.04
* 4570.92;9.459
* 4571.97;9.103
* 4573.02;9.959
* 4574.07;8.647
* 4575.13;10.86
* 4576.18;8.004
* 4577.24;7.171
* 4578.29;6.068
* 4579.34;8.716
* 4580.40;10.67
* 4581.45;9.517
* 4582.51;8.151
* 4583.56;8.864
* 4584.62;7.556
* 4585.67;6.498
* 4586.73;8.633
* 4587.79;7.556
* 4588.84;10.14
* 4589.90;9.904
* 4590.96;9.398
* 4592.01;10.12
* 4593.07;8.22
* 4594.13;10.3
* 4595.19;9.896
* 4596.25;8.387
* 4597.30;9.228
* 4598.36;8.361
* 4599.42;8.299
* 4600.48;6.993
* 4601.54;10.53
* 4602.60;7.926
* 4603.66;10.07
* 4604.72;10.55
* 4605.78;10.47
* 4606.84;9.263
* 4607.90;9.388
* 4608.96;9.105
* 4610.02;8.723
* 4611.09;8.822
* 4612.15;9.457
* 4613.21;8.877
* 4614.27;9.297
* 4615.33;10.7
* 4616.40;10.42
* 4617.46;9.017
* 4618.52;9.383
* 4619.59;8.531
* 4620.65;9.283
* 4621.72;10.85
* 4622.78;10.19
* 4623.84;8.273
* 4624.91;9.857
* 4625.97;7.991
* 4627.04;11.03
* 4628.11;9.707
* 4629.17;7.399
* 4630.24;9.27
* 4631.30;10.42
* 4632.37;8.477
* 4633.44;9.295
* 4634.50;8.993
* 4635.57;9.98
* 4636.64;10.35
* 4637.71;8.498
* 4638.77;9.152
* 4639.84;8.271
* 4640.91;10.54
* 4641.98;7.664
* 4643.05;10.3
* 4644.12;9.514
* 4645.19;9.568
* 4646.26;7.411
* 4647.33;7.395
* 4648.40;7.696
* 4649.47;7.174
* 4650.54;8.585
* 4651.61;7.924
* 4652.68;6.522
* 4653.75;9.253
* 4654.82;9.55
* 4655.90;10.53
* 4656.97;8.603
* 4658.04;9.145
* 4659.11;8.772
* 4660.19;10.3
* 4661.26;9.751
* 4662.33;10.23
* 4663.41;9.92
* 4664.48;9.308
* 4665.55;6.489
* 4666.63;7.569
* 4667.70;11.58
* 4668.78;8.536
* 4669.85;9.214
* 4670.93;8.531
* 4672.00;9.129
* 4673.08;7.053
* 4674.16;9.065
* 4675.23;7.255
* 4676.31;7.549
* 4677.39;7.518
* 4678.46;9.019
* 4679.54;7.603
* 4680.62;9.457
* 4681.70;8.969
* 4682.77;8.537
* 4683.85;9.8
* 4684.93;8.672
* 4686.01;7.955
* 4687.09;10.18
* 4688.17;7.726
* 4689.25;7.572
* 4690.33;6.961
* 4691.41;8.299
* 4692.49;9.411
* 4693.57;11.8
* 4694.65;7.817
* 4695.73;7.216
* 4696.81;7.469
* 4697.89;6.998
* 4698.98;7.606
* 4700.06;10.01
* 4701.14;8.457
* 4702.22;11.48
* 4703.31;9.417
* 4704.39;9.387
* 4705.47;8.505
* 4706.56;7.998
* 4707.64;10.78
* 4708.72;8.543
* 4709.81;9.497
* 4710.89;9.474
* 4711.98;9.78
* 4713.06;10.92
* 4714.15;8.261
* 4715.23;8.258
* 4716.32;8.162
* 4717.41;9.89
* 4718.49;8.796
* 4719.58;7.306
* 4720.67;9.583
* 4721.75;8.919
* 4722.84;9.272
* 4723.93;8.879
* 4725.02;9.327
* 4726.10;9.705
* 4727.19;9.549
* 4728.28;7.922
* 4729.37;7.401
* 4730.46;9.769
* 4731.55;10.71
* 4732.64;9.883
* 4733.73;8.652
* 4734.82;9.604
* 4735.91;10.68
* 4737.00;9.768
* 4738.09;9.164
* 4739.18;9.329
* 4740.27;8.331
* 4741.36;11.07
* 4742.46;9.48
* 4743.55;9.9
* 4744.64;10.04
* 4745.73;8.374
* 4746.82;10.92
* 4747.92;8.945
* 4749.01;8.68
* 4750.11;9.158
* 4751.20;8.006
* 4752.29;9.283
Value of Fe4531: 2.9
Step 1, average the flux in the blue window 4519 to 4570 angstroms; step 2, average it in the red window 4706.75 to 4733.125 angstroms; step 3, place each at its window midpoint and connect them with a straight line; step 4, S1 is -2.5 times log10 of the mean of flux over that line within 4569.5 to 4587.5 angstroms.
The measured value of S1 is 0.04 mag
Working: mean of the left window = 8.91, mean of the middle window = 8.67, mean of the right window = 9.17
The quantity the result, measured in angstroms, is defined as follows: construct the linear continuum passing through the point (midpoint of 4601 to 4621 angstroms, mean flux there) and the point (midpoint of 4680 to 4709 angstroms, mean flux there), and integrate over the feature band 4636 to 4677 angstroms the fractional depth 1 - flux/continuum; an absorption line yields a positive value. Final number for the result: 1.38 angstroms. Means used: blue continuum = 9.46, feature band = 8.78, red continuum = 8.78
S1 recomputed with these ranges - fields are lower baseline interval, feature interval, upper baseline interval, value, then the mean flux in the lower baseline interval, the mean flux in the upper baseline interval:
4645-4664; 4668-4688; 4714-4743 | 0.04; 8.79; 9.19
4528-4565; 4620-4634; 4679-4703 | -0.07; 8.92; 8.64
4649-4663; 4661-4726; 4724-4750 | 0.04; 8.97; 9.43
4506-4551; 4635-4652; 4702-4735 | 0.04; 8.86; 9.19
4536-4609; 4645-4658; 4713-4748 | 0.09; 8.94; 9.28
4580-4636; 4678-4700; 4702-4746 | 0.10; 9.21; 9.3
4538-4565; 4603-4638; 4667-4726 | -0.07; 8.88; 8.81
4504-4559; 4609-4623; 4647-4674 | -0.08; 8.97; 8.77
